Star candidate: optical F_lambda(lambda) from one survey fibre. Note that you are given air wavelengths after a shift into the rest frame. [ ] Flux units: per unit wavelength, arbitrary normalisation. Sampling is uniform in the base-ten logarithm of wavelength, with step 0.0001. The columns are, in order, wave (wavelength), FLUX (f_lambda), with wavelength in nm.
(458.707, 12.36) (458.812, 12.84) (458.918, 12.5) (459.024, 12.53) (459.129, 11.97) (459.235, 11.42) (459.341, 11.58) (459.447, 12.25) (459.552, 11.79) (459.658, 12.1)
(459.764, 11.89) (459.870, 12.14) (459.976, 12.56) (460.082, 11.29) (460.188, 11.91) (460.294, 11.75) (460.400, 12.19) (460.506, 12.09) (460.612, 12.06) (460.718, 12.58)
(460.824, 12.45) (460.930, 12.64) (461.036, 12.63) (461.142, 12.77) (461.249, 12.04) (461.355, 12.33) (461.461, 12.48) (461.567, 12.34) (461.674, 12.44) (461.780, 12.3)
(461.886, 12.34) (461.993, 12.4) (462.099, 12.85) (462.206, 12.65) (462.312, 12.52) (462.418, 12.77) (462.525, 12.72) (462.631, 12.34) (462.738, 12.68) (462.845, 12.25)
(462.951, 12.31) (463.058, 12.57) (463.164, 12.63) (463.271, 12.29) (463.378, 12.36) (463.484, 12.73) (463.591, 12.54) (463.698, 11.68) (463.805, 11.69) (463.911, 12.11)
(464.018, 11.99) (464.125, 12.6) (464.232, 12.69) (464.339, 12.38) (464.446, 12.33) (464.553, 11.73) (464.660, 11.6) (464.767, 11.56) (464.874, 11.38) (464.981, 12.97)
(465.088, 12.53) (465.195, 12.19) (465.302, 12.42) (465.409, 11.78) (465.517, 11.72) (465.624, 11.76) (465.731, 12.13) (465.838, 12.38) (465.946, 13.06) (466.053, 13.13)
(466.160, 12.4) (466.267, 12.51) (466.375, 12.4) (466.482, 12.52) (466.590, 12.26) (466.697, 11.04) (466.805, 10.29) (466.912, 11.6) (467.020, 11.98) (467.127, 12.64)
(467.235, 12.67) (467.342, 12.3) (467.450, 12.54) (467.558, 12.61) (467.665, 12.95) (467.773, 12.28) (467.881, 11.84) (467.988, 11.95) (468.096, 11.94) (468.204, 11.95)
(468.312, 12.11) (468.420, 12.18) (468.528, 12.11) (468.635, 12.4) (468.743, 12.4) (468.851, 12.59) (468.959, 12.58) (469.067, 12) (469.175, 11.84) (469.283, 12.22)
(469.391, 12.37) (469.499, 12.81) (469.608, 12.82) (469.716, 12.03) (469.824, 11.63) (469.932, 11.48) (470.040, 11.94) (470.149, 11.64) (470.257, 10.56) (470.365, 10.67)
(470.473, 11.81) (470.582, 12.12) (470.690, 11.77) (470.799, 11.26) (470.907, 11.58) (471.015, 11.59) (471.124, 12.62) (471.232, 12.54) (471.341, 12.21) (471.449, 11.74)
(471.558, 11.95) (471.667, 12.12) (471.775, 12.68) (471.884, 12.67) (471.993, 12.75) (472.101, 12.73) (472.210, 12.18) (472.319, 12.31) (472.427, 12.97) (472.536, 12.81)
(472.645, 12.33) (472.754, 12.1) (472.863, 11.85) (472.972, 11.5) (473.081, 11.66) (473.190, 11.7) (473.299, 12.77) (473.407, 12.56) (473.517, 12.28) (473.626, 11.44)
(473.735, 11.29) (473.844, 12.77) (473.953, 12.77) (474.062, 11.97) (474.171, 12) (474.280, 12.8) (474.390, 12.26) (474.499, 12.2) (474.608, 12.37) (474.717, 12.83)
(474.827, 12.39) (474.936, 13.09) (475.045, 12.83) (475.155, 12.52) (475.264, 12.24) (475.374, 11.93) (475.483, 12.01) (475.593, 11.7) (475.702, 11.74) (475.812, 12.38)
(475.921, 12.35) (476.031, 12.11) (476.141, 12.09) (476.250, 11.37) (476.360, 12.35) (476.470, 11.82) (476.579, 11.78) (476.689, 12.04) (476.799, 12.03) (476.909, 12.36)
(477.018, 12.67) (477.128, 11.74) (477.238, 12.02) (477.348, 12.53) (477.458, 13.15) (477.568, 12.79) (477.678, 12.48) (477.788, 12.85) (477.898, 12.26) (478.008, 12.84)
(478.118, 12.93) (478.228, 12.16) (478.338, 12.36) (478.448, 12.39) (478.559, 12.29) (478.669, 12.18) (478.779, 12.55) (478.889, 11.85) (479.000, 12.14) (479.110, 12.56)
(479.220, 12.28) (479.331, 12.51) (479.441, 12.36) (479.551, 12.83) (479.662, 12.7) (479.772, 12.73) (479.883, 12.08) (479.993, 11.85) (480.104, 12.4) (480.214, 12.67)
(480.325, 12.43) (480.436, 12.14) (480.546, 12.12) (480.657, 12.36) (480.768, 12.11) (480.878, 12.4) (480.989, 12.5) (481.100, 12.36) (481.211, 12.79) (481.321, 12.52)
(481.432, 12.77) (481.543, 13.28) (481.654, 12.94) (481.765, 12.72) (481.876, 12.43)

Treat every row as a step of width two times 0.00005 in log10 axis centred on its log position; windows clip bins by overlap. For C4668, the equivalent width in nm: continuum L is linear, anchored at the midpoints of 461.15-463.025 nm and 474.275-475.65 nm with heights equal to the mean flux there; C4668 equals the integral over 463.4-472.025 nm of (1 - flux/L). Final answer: 0.21 nm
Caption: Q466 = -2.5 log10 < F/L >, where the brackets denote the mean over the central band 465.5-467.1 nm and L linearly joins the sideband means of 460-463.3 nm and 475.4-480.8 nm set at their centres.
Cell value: 0.02 mag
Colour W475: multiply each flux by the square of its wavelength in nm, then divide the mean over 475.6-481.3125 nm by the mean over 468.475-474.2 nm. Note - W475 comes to 1.0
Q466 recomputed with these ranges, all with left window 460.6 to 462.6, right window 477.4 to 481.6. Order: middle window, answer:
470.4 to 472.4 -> 0.03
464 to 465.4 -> 0.03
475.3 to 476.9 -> 0.04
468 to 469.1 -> 0.02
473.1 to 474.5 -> 0.02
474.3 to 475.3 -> -0.01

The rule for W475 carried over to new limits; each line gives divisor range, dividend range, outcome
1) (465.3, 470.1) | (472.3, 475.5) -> 1.04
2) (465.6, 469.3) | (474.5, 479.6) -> 1.05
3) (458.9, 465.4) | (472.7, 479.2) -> 1.06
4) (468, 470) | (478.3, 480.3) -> 1.06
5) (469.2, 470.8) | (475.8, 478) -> 1.07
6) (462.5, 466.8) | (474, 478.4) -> 1.06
